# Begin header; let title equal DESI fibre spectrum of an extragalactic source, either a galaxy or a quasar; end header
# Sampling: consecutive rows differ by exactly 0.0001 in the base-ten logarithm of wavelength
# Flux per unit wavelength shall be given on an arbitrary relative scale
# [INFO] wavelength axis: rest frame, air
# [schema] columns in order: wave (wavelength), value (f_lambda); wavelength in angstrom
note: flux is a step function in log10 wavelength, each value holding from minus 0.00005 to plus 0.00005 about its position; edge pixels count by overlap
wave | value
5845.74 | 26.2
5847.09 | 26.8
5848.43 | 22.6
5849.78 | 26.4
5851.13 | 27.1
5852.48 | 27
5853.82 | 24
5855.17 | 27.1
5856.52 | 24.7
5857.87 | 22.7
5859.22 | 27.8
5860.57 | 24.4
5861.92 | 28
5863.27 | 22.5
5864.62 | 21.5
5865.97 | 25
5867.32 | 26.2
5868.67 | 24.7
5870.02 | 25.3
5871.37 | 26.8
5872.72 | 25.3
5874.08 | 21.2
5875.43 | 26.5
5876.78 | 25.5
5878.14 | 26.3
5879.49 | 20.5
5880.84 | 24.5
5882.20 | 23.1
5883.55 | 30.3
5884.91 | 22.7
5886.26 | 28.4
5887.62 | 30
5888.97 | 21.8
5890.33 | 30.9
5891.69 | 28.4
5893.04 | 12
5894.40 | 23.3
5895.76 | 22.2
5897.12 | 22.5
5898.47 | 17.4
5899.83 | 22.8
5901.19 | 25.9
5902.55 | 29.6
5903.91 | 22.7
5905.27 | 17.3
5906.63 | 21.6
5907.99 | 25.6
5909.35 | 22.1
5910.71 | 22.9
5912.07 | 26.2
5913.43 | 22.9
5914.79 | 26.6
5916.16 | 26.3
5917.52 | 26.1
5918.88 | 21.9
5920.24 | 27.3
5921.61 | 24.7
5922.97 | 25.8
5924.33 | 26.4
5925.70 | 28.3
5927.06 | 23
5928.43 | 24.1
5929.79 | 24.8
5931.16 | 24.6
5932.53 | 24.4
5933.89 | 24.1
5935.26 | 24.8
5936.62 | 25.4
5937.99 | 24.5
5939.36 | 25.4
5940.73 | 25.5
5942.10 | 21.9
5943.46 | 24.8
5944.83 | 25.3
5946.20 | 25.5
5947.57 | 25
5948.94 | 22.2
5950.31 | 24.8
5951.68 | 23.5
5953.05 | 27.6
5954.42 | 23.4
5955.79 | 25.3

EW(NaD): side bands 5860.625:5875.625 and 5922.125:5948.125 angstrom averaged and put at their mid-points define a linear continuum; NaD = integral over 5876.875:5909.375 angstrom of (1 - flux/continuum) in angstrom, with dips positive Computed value 1.2 angstrom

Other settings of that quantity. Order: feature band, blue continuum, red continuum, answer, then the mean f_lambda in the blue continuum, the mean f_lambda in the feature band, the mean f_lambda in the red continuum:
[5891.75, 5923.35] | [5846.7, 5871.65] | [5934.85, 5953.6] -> 1.99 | 25.3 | 23.4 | 24.7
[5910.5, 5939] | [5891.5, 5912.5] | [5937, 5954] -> -1.73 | 22.5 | 25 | 24.7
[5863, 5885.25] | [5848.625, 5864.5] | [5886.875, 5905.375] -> -0.09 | 25.4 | 24.7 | 23.5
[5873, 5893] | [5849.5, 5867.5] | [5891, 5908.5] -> -1.48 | 25.3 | 25.3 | 22.4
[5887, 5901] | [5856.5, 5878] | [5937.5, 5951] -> 0.89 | 24.9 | 23.2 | 24.5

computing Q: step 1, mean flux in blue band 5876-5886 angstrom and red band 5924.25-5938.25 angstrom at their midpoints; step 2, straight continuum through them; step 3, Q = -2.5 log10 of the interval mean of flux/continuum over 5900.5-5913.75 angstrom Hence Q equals 0.05 mag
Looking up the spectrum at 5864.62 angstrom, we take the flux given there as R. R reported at 21.5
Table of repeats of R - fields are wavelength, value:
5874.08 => 21.2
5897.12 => 22.5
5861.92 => 28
